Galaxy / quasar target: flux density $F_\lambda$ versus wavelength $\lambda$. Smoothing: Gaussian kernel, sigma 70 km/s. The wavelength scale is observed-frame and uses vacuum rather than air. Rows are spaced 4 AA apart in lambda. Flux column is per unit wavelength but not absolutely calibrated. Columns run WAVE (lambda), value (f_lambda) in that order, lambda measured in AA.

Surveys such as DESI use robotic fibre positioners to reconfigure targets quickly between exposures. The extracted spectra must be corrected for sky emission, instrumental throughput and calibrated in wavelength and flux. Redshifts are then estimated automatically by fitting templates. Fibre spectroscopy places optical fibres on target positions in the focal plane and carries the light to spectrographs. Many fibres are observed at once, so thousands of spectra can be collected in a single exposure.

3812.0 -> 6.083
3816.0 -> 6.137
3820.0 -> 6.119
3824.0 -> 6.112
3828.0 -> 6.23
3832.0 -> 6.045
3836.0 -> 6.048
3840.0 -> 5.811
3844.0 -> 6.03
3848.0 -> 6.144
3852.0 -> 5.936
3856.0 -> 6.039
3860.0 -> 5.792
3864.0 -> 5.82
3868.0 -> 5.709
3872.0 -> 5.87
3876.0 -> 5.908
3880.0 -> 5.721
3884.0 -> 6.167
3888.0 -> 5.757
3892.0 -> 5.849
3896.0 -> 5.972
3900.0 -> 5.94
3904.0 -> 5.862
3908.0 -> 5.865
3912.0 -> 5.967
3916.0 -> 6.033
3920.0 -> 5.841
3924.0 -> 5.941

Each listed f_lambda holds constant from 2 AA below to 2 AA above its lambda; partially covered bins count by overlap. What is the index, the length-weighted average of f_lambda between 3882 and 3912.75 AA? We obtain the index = 5.92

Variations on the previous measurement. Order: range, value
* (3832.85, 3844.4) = 5.96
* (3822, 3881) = 5.95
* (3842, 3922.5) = 5.91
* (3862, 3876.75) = 5.82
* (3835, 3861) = 5.98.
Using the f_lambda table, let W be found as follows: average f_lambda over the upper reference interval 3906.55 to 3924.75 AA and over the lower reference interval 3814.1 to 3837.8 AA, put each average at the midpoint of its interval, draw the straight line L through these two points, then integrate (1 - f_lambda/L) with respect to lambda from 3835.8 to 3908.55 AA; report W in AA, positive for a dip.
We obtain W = 1.4 AA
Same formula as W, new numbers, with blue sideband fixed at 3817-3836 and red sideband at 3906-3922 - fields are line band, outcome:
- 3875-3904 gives 0.4 AA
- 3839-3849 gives 0.1 AA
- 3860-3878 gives 0.6 AA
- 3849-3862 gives 0.2 AA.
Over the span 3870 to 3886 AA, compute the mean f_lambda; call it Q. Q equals 5.92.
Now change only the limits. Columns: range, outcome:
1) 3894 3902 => 5.96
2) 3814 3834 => 6.13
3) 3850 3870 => 5.86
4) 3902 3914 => 5.9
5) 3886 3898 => 5.86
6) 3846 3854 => 6.04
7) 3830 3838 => 6.05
